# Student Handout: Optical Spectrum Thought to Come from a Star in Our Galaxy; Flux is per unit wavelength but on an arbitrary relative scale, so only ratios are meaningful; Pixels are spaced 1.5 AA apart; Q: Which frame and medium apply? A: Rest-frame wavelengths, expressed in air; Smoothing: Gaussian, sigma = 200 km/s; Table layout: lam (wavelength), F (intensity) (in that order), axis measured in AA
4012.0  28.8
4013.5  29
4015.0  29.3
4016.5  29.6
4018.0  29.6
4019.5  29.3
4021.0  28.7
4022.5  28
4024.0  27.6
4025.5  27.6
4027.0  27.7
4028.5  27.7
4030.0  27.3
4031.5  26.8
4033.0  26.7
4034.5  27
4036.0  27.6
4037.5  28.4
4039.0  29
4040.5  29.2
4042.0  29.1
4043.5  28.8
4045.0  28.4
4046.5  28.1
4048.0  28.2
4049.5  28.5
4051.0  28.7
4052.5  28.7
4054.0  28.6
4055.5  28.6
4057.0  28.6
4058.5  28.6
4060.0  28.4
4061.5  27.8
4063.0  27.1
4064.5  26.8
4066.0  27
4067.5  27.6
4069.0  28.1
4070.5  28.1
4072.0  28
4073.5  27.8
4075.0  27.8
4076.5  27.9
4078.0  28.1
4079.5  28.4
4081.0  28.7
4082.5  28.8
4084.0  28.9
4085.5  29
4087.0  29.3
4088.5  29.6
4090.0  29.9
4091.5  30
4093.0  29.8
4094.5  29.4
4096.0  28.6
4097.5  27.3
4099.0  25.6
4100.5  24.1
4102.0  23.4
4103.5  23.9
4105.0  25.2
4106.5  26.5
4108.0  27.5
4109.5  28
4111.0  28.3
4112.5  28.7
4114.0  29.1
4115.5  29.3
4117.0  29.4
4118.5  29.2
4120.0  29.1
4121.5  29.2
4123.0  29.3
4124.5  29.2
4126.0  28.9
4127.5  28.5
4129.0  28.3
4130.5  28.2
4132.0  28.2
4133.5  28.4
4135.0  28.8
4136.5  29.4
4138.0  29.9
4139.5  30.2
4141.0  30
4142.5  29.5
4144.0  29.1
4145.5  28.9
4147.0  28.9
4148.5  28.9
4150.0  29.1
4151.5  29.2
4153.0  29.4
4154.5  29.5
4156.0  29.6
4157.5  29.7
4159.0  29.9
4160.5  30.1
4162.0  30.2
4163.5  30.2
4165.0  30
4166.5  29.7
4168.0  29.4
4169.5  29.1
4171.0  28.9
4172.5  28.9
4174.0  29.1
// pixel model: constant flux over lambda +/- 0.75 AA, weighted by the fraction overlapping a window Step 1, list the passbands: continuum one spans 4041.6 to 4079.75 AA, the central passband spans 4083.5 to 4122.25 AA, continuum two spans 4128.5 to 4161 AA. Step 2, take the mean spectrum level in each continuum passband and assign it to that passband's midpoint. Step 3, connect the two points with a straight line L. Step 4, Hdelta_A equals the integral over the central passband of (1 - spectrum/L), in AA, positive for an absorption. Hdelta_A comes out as 0.9 AA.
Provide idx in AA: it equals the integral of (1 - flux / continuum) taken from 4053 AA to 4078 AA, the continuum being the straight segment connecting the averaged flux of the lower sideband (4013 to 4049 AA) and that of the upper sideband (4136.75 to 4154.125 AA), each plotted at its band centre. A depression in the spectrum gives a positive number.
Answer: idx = 0.6 AA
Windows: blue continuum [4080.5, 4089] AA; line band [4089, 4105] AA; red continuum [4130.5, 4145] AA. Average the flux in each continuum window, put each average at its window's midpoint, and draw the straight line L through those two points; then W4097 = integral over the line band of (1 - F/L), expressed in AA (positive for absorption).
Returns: 1.07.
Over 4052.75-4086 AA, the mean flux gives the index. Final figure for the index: 28.1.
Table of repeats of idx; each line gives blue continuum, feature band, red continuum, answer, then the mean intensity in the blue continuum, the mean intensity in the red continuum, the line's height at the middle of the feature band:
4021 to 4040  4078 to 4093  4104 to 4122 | -0.60 AA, 27.7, 28.2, 28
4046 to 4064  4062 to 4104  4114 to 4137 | 1.02 AA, 28.3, 28.9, 28.5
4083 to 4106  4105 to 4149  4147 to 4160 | -0.32 AA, 27.6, 29.4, 28.6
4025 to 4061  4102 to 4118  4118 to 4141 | 0.78 AA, 28.2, 29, 28.8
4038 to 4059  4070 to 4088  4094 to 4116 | -0.45 AA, 28.6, 26.9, 27.7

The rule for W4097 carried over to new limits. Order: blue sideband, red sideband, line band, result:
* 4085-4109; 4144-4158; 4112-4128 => -0.51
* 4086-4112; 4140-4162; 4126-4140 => -0.04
